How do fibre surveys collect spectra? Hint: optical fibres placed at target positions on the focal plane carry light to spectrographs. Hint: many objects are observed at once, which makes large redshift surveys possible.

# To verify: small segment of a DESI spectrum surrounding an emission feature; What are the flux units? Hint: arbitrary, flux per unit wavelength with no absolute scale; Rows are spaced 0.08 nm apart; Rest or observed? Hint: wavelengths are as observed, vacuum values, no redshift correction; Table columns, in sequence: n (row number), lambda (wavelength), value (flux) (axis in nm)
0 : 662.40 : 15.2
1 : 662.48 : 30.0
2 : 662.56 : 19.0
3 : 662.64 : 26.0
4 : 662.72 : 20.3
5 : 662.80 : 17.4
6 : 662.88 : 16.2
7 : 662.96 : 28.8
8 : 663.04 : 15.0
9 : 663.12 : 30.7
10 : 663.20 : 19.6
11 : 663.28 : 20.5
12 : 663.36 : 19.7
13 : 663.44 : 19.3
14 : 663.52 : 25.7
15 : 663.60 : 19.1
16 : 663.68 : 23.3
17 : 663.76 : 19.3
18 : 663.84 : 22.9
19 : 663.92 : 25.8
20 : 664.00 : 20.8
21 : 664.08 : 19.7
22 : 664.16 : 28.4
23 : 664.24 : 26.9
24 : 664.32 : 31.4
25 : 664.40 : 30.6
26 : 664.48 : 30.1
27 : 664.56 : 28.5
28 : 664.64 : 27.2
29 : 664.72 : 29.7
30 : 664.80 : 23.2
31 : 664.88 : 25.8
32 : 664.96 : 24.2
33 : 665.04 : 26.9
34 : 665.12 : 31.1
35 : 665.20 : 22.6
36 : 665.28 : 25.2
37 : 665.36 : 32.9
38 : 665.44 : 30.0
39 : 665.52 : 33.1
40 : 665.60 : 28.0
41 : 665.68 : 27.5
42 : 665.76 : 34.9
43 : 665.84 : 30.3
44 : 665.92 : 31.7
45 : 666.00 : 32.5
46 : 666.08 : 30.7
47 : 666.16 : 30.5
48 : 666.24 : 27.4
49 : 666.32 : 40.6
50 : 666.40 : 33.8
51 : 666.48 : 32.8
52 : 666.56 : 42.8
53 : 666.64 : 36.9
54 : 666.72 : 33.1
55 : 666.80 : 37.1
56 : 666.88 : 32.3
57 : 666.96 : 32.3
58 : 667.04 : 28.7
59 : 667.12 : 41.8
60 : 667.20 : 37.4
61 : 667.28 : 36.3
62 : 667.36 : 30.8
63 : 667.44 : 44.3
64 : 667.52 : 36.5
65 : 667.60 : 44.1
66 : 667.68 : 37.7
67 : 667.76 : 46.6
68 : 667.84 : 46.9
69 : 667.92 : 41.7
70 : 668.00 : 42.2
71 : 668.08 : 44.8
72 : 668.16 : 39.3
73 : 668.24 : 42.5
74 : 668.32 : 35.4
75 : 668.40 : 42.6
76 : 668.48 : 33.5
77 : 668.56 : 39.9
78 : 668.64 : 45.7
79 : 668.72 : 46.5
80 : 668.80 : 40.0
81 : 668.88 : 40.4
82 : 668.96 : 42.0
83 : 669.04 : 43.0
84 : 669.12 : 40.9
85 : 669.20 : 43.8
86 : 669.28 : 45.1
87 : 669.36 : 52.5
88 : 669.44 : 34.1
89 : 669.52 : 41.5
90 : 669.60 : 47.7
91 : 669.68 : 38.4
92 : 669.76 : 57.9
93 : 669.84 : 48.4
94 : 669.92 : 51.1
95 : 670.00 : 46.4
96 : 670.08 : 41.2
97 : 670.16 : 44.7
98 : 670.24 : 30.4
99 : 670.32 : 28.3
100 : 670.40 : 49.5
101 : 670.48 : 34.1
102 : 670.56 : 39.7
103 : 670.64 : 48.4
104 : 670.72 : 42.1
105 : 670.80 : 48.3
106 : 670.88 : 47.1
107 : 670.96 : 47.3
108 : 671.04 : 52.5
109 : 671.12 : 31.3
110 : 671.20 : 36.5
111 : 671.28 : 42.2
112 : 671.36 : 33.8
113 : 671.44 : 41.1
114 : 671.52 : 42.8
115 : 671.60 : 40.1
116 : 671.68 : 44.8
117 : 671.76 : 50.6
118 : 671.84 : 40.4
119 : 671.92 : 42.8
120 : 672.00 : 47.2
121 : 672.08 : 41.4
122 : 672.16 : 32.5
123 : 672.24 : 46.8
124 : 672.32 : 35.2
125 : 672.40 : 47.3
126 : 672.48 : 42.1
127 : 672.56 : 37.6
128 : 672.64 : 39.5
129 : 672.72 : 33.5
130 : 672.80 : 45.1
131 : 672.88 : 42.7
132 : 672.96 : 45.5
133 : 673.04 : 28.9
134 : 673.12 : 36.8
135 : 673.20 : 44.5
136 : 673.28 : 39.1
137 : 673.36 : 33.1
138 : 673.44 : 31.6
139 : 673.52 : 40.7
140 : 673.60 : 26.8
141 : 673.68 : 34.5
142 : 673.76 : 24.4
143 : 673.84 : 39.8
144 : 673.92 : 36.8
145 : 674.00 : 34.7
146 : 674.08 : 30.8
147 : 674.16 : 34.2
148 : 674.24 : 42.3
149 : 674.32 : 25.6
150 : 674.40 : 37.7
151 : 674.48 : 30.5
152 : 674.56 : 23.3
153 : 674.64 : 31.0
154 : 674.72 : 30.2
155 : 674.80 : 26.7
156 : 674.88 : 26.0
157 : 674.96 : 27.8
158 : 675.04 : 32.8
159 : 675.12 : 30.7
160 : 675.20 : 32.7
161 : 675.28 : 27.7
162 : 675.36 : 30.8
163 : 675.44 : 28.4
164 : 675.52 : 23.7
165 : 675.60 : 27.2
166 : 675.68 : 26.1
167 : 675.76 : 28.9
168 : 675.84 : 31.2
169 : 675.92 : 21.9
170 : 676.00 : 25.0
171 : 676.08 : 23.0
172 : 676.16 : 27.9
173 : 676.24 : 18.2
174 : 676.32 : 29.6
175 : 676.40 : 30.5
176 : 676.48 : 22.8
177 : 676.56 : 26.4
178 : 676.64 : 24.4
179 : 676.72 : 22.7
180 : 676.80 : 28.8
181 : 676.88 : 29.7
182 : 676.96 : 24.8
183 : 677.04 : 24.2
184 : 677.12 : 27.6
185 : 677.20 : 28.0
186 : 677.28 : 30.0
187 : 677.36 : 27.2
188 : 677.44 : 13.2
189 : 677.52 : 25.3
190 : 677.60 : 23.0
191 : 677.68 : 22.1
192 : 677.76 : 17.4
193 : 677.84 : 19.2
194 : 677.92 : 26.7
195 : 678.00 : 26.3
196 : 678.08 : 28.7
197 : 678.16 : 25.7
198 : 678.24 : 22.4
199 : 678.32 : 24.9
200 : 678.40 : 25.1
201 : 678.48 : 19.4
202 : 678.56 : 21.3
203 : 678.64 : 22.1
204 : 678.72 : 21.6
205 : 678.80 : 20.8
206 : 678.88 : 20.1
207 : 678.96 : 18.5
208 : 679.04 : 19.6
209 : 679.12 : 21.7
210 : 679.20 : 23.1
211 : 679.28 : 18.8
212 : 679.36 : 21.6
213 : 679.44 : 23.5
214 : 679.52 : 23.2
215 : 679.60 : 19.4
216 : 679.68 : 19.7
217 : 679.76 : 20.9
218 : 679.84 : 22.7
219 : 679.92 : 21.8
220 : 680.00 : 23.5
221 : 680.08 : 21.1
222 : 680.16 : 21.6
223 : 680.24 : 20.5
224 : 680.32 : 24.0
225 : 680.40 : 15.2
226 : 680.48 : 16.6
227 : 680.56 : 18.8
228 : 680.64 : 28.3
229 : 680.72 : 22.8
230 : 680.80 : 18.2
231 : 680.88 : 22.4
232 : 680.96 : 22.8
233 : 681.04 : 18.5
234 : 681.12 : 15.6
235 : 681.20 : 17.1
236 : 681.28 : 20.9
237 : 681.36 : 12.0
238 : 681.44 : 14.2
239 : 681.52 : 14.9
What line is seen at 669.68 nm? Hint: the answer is Mg II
